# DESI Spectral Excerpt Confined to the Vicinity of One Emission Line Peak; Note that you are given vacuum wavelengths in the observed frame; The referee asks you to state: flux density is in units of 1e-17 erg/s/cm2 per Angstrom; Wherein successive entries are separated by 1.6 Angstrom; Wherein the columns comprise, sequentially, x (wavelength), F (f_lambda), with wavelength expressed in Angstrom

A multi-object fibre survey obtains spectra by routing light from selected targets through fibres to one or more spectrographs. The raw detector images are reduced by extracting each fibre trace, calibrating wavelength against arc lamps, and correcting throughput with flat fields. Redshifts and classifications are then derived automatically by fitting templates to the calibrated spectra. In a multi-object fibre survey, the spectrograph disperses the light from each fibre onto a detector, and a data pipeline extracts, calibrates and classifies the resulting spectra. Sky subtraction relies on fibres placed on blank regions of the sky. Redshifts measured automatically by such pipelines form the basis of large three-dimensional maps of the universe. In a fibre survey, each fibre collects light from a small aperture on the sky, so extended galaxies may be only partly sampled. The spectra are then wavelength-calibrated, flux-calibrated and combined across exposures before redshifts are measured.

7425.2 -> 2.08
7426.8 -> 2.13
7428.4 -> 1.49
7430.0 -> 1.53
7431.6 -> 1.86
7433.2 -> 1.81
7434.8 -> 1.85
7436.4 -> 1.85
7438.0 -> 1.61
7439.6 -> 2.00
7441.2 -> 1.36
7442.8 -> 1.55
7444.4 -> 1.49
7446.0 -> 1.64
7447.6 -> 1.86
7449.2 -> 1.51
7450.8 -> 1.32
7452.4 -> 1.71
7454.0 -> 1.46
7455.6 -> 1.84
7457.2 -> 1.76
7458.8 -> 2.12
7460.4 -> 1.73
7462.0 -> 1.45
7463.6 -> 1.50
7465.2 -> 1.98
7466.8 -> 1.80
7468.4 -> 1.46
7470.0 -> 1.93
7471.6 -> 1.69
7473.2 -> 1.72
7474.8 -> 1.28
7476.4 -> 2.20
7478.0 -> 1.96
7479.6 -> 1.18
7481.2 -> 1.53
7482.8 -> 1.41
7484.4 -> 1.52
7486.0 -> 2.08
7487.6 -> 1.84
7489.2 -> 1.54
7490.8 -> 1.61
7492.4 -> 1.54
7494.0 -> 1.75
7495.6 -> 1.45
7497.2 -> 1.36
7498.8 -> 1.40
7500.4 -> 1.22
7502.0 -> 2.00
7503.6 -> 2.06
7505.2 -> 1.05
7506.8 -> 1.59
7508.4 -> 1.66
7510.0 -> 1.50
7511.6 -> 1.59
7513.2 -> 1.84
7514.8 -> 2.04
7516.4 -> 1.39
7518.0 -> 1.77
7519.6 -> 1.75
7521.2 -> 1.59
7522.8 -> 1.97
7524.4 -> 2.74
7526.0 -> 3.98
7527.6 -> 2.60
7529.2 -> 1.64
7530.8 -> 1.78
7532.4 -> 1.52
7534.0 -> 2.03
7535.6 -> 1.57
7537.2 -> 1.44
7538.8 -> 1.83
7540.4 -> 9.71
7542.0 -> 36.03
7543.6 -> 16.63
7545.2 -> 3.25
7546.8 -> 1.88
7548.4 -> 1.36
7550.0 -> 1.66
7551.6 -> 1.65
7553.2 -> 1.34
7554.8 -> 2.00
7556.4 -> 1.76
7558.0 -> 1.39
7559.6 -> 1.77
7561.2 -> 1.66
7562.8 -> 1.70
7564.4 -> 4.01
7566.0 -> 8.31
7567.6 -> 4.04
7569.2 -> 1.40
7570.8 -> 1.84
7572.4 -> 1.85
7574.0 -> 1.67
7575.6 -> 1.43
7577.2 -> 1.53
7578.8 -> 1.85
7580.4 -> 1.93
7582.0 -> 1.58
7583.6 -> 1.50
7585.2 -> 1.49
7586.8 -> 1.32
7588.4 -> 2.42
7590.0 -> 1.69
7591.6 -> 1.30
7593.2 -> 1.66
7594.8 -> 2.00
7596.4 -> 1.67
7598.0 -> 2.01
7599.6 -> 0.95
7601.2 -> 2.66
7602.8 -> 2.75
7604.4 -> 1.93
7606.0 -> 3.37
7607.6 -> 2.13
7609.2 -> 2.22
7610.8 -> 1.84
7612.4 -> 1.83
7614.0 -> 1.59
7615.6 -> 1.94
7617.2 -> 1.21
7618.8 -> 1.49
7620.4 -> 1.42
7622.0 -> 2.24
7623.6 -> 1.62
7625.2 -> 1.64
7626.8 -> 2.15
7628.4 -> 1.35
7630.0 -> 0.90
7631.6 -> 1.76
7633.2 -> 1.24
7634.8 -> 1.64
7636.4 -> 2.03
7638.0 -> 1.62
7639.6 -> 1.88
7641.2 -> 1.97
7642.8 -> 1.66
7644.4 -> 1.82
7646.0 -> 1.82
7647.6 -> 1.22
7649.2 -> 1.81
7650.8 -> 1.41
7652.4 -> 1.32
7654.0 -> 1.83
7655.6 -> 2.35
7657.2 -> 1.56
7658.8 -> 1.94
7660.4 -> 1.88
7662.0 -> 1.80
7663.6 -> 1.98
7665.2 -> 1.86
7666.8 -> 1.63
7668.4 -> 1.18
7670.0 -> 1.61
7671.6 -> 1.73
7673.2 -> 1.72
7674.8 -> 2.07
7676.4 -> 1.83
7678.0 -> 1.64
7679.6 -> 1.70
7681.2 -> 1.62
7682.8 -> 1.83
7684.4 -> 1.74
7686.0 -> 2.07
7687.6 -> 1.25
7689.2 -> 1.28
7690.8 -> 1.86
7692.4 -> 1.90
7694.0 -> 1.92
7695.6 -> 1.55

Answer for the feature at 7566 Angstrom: [N II] 6583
